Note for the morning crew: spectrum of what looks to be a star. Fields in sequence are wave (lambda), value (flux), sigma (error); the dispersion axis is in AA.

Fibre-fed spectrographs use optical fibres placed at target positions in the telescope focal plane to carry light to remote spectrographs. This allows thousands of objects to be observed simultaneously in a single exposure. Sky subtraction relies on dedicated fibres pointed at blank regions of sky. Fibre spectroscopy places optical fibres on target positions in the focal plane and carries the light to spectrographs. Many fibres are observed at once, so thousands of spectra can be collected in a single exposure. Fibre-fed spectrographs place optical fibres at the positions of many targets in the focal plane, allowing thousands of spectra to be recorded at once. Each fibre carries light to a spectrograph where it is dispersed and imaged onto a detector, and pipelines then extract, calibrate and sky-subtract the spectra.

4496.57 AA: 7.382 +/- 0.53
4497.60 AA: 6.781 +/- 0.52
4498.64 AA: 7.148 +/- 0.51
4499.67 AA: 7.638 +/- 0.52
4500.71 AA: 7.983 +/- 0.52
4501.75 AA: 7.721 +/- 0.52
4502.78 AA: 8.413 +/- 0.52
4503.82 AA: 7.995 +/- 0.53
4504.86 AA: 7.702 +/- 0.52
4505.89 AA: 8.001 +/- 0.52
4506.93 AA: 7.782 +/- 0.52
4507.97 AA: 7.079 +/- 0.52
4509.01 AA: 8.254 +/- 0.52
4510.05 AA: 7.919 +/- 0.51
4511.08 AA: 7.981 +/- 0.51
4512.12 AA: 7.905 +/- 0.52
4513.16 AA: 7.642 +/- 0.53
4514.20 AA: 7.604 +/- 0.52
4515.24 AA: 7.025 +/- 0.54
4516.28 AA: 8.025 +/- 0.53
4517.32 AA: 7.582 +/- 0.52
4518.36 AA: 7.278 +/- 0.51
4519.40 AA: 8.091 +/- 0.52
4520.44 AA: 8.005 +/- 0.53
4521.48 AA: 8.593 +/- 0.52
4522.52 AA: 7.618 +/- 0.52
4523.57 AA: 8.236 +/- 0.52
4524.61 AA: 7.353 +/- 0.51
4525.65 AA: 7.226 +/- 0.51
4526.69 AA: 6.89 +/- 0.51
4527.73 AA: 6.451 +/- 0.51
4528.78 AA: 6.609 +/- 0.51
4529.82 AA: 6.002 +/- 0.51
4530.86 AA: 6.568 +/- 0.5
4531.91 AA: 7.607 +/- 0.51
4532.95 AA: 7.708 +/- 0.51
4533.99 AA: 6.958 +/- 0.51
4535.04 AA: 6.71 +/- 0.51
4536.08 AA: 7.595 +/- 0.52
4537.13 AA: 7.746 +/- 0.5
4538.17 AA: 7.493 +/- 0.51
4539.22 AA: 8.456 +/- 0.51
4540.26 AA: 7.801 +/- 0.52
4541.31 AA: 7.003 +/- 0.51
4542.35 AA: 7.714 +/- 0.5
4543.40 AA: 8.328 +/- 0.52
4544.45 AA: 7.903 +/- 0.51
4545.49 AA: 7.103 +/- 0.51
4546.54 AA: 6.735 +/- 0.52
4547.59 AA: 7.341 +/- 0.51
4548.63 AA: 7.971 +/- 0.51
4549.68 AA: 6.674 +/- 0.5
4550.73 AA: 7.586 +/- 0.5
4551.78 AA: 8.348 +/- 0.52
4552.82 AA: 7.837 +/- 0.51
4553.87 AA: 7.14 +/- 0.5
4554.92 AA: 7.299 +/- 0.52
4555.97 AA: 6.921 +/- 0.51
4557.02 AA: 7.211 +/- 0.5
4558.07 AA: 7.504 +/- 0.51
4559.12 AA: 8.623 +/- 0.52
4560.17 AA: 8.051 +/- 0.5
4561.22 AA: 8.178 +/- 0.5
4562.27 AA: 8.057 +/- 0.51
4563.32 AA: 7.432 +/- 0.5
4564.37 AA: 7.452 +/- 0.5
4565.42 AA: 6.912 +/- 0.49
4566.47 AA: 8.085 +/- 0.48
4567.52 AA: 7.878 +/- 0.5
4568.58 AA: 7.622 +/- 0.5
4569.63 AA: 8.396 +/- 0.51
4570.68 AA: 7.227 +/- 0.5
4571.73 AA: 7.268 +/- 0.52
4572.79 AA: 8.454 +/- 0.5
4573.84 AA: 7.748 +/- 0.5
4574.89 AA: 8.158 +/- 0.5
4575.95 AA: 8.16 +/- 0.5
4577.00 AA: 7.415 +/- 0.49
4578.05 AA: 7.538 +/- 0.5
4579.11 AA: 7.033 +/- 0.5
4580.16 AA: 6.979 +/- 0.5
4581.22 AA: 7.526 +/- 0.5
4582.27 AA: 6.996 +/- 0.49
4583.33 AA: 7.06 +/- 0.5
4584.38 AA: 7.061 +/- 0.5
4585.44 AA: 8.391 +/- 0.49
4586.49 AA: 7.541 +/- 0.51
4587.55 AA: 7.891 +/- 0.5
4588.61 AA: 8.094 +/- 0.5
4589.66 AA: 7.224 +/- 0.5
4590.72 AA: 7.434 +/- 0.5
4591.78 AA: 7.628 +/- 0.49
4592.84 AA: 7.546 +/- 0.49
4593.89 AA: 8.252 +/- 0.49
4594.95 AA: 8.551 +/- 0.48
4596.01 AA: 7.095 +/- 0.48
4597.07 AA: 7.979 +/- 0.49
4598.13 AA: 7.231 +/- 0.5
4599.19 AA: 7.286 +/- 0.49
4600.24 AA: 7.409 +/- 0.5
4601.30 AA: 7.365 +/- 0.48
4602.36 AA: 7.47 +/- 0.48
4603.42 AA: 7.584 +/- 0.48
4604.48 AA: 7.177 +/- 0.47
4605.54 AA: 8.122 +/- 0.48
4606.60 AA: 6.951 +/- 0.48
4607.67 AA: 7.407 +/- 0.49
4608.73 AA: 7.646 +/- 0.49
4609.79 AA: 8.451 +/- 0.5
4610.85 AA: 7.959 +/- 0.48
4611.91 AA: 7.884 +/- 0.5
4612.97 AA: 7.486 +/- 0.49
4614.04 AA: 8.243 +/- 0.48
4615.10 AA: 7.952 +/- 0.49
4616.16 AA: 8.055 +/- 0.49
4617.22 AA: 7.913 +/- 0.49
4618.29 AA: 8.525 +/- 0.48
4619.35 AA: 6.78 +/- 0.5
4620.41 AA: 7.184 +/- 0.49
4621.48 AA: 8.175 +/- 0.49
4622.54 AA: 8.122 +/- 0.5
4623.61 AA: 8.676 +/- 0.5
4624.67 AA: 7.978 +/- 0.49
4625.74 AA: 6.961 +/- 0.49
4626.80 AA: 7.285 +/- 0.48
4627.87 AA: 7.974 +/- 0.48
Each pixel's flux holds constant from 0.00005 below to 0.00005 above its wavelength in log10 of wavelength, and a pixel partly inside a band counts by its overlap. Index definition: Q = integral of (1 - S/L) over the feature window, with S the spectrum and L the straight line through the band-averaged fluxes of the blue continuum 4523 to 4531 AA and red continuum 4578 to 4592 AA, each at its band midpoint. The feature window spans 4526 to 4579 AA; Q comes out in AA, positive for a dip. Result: -2.6 AA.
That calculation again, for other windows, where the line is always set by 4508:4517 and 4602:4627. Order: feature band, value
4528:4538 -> 0.9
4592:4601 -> 0.1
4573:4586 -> 0.4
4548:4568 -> 0.3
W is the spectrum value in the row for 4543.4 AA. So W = 8.328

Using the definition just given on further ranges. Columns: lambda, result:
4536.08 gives 7.595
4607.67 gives 7.407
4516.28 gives 8.025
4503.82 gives 7.995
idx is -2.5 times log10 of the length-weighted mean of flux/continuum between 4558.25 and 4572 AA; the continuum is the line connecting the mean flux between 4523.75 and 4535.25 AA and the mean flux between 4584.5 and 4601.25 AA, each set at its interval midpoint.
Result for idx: -0.06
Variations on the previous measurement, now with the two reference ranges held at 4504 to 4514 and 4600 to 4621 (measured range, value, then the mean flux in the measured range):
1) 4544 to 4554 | 0.04 mag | 7.48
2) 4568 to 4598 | 0.01 mag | 7.65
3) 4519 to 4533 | 0.07 mag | 7.33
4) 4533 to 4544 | 0.03 mag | 7.59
